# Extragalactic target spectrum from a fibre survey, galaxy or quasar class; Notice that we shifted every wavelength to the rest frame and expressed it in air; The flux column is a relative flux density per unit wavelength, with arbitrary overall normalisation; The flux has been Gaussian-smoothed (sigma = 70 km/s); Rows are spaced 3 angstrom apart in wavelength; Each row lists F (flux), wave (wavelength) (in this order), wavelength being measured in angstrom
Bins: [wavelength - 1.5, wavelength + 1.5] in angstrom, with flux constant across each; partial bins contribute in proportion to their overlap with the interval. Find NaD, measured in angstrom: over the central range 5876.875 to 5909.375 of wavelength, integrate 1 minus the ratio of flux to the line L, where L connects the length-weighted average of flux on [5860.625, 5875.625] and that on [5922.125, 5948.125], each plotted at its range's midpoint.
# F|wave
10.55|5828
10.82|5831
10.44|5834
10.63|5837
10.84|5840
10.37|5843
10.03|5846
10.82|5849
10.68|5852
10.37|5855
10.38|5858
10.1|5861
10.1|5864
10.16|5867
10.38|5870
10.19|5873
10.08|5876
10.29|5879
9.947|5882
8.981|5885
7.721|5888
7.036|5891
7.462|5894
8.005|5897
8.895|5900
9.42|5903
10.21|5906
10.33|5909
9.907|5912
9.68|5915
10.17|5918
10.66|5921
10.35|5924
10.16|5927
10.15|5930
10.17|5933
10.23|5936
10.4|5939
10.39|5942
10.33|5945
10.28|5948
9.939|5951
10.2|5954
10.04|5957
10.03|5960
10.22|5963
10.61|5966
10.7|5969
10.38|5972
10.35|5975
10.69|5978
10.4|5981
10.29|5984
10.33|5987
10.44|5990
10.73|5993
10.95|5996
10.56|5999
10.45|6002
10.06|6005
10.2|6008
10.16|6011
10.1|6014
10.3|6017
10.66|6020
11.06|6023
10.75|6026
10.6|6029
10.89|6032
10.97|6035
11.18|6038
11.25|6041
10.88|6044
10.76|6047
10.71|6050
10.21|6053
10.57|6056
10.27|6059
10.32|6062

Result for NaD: 4.2 angstrom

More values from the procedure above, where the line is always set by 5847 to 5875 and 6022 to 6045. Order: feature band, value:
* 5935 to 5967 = 1.3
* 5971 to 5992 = 0.7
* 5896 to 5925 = 2.0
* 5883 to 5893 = 2.3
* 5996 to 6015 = 0.9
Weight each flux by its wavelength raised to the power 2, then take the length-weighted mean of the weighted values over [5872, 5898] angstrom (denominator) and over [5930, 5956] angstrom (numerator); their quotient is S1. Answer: 1.2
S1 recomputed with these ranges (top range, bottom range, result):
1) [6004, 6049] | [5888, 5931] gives 1.18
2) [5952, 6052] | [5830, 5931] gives 1.11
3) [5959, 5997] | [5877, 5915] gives 1.19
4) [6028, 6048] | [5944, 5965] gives 1.11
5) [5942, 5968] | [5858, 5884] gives 1.04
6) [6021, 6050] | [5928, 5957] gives 1.10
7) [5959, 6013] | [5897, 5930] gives 1.08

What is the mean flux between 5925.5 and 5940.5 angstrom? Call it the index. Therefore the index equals 10.2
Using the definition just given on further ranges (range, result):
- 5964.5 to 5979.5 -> 10.5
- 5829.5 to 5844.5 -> 10.6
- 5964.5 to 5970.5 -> 10.7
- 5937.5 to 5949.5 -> 10.4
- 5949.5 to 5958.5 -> 10.1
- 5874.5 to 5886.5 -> 9.82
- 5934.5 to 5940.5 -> 10.3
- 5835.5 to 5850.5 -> 10.5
